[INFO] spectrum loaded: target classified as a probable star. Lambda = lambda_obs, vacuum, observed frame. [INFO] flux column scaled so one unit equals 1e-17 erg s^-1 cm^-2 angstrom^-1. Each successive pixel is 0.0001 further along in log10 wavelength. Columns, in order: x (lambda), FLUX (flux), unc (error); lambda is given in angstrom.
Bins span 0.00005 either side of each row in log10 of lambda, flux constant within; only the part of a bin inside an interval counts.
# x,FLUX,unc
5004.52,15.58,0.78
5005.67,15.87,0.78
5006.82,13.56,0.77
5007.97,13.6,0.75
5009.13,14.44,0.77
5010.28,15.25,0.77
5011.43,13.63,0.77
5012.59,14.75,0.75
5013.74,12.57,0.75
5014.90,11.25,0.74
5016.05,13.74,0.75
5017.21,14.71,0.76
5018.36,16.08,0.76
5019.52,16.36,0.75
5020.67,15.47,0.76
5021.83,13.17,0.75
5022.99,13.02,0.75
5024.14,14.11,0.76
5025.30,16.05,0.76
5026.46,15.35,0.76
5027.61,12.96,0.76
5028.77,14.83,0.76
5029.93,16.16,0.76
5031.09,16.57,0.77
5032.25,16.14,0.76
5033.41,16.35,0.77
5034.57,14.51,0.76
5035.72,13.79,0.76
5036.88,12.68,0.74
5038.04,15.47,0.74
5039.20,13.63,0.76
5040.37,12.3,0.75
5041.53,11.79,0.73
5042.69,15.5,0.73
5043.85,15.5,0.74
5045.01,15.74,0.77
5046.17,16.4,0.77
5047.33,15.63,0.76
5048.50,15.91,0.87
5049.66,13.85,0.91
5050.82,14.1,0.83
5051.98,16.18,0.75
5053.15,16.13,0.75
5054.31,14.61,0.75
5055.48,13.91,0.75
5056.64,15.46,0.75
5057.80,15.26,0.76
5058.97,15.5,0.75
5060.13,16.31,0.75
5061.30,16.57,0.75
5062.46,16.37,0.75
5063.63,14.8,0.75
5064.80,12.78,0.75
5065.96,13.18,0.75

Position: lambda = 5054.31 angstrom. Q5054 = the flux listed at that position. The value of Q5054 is 14.61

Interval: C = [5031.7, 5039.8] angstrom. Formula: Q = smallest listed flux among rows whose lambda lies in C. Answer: 12.68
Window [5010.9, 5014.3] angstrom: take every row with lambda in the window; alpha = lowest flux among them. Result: 12.57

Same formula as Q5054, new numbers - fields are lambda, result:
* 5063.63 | 14.8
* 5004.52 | 15.58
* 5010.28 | 15.25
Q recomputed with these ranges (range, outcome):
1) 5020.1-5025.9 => 13.02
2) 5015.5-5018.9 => 13.74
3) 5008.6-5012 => 13.63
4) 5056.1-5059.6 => 15.26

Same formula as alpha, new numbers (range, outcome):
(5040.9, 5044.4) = 11.79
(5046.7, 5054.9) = 13.85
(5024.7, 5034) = 12.96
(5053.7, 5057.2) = 13.91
